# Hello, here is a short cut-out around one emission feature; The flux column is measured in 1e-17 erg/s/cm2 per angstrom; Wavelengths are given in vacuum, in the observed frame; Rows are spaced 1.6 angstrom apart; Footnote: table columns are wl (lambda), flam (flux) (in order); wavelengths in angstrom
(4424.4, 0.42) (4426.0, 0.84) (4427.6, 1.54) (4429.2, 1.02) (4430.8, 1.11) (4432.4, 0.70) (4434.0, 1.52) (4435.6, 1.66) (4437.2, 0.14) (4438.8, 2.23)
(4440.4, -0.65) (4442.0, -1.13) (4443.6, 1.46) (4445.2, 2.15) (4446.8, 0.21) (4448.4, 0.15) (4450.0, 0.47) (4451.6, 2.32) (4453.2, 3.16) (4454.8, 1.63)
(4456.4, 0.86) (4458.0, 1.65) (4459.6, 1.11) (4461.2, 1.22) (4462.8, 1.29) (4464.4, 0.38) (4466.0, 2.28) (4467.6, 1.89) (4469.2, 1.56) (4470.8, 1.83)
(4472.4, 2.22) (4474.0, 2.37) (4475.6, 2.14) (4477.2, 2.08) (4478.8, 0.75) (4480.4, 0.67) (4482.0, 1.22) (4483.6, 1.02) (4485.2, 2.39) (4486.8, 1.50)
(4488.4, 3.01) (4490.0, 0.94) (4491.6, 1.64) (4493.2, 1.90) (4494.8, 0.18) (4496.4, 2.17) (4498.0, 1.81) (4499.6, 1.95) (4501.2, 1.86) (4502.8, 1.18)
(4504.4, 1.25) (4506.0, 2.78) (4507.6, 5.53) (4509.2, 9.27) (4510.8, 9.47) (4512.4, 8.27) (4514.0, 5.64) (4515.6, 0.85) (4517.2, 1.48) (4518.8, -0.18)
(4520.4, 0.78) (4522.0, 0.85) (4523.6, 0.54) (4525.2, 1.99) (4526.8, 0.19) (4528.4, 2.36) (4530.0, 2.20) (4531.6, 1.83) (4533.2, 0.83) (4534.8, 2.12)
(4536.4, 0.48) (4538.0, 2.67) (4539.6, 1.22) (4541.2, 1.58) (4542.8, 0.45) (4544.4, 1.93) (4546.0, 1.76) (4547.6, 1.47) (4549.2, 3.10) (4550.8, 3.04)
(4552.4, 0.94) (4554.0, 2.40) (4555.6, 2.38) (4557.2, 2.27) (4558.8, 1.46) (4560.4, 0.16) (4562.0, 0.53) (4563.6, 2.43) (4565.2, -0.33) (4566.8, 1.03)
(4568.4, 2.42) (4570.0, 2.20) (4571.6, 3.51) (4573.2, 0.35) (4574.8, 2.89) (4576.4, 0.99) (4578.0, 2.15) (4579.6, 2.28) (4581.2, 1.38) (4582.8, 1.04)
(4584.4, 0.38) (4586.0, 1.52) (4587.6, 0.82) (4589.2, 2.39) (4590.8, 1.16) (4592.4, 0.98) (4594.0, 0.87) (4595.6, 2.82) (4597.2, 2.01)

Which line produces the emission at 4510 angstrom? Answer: [O II]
